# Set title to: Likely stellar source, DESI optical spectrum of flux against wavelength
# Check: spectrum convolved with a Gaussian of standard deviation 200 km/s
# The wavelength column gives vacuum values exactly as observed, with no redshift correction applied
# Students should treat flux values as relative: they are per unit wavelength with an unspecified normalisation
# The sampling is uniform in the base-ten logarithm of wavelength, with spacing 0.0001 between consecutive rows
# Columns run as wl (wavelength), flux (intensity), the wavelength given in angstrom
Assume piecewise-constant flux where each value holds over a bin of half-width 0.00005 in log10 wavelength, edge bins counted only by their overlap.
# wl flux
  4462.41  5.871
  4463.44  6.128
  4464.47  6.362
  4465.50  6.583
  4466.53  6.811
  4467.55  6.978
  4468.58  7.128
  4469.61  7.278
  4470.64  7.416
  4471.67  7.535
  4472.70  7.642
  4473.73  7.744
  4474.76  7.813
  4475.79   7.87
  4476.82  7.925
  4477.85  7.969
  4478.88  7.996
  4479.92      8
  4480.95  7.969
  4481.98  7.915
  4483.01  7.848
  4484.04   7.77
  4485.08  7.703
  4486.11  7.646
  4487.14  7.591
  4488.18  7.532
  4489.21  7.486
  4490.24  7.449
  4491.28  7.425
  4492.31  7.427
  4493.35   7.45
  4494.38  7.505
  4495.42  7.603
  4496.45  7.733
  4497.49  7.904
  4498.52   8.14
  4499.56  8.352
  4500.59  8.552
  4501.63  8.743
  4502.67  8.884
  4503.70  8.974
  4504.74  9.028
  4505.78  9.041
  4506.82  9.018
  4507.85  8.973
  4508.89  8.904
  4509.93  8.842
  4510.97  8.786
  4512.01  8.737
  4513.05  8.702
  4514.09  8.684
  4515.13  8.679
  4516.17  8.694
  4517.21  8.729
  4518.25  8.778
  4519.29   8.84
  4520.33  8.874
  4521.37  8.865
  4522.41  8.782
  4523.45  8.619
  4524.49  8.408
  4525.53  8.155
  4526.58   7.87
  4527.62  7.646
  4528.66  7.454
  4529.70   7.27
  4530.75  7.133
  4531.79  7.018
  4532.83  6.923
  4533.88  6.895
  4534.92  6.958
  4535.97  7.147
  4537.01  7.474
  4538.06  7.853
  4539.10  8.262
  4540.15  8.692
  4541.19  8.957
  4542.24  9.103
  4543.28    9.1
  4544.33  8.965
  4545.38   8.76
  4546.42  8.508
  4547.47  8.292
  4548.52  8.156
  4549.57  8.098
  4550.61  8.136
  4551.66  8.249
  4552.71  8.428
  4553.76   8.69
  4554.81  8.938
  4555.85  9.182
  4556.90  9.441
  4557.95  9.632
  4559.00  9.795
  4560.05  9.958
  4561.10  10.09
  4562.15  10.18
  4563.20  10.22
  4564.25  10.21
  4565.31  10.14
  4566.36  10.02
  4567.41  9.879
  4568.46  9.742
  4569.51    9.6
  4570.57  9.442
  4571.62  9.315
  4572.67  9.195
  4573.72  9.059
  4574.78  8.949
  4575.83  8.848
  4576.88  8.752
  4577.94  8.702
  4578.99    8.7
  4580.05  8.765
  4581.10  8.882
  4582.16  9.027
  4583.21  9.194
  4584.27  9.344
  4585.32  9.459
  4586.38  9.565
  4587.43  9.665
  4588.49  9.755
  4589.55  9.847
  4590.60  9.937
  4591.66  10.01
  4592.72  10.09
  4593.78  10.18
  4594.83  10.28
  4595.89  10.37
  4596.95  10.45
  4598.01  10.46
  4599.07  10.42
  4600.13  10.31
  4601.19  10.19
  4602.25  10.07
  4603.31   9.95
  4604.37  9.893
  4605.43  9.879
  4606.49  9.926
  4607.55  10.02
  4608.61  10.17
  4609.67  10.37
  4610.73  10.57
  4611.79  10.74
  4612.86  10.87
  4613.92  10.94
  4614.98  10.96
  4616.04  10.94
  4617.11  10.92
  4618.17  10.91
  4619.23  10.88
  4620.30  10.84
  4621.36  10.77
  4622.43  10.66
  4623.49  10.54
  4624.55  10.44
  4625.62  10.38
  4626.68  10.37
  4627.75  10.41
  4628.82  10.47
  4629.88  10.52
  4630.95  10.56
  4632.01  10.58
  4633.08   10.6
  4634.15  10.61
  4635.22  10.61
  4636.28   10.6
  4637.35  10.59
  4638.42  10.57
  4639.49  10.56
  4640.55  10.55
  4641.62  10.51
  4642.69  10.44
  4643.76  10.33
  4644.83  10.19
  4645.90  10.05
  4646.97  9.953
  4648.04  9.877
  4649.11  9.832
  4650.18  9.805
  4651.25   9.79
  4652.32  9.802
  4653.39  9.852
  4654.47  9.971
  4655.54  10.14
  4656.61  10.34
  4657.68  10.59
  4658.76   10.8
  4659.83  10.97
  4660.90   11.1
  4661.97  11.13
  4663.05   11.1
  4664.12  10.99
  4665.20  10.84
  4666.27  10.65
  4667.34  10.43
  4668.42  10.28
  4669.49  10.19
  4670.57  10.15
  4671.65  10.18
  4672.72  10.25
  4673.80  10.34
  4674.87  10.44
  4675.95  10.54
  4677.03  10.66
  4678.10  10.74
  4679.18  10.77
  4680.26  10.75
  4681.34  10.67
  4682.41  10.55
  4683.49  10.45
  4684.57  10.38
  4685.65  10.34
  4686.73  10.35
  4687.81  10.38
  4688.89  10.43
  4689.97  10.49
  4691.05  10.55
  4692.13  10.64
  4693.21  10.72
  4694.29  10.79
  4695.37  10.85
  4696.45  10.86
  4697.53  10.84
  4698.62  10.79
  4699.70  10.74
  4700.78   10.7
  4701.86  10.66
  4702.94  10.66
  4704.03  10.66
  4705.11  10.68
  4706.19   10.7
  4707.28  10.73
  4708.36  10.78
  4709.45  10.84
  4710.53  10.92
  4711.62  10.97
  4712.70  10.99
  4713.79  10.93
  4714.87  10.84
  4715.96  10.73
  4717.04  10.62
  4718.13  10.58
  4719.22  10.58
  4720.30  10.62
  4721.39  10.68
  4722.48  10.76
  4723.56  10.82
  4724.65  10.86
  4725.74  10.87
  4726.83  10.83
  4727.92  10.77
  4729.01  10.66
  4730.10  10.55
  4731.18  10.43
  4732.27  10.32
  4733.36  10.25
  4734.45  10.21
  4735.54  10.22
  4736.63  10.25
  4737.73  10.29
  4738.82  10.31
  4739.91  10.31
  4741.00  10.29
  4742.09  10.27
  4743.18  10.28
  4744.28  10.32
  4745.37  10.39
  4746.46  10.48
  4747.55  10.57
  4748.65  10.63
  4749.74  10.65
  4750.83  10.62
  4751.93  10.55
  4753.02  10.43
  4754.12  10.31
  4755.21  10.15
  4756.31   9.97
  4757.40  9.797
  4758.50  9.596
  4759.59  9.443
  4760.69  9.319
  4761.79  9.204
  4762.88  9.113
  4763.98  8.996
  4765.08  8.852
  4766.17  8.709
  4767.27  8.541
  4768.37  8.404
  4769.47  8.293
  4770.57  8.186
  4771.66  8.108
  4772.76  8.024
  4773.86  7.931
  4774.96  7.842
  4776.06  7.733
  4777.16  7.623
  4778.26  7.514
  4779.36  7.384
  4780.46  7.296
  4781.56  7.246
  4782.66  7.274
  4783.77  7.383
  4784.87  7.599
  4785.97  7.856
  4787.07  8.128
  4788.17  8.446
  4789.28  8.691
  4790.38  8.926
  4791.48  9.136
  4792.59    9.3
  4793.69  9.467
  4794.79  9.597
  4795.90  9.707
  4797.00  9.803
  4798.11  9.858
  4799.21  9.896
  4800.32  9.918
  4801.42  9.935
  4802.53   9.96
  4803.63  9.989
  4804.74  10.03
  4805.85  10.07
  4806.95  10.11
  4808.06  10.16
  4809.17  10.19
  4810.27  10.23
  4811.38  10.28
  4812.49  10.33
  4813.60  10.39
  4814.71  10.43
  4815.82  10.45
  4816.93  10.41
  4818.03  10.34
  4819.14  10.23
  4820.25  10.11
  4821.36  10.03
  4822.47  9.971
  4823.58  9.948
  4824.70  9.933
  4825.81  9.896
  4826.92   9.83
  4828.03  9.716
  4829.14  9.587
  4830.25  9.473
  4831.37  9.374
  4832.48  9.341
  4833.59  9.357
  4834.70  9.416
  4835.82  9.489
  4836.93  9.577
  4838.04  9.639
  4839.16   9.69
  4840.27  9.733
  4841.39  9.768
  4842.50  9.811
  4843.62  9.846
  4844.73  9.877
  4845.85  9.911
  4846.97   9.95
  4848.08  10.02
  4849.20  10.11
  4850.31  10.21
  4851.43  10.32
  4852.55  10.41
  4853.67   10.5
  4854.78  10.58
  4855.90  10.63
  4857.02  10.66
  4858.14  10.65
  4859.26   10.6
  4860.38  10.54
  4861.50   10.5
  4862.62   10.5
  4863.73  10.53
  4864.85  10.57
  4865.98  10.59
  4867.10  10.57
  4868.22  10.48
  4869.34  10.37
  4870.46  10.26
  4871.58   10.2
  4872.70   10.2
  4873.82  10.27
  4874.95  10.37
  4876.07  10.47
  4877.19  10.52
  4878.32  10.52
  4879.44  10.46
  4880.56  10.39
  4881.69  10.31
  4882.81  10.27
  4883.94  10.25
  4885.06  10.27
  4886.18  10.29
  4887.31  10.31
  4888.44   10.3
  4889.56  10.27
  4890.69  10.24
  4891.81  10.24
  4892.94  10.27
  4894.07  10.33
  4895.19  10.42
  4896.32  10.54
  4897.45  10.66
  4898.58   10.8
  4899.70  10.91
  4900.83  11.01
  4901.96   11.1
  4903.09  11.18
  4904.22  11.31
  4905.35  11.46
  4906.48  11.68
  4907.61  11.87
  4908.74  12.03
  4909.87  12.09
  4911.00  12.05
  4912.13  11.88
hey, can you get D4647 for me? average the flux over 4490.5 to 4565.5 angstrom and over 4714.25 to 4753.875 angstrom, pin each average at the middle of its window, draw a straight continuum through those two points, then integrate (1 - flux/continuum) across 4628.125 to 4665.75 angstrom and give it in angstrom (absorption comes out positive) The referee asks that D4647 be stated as -3.0 angstrom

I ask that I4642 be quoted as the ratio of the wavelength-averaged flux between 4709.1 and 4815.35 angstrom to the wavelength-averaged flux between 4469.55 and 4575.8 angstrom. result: 1.15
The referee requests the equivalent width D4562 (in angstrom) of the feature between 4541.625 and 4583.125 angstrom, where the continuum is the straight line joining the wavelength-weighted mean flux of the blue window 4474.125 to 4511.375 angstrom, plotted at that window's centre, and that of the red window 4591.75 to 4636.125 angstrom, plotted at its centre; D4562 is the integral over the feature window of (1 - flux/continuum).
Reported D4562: 1.3 angstrom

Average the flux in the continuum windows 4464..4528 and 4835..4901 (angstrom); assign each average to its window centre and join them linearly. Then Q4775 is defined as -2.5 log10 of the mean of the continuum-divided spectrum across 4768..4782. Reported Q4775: 0.24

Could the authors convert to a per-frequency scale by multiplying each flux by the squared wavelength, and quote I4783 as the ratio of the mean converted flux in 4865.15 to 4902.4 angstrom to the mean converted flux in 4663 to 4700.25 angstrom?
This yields 1.1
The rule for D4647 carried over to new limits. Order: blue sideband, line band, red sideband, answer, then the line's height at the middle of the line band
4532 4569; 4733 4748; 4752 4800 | -2.7 angstrom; 8.76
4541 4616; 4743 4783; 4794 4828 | 3.6 angstrom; 9.96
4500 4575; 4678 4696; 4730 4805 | -2.9 angstrom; 9.1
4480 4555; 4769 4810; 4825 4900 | 4.2 angstrom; 9.77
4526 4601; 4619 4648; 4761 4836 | -4.5 angstrom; 9.07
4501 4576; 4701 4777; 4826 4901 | -3.4 angstrom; 9.64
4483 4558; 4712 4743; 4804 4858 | -3.7 angstrom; 9.43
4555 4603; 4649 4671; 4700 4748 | -0.5 angstrom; 10.2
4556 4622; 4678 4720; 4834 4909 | -2.4 angstrom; 10.1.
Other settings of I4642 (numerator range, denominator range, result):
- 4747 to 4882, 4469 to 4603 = 1.11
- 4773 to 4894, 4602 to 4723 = 0.93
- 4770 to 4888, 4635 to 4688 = 0.93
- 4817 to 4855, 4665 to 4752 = 0.93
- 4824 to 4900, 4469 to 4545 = 1.26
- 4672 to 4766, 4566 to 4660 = 1.03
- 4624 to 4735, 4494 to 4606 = 1.18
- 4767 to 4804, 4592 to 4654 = 0.82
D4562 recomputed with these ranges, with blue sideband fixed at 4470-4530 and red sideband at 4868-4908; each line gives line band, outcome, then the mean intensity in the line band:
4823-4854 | 1.4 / 9.8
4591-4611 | -3.1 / 10.2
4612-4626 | -2.9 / 10.8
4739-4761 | -1.2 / 10.2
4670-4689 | -2.4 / 10.5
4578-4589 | -0.7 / 9.22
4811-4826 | -0.1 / 10.2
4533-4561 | -0.2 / 8.53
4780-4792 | 2.3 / 8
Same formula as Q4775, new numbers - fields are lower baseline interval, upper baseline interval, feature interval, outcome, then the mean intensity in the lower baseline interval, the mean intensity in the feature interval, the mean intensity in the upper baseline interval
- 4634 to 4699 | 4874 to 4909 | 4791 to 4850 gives 0.08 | 10.5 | 9.88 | 10.7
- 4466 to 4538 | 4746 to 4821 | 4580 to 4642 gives -0.21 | 7.99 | 10.3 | 9.3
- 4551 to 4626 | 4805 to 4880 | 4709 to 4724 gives -0.08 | 9.87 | 10.8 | 10.1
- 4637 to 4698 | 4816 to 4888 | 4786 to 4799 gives 0.12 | 10.5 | 9.15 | 10.1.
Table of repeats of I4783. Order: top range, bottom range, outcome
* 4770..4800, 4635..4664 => 0.86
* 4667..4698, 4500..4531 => 1.32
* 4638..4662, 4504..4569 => 1.25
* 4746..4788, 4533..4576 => 1.08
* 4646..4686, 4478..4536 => 1.38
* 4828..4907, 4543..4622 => 1.20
